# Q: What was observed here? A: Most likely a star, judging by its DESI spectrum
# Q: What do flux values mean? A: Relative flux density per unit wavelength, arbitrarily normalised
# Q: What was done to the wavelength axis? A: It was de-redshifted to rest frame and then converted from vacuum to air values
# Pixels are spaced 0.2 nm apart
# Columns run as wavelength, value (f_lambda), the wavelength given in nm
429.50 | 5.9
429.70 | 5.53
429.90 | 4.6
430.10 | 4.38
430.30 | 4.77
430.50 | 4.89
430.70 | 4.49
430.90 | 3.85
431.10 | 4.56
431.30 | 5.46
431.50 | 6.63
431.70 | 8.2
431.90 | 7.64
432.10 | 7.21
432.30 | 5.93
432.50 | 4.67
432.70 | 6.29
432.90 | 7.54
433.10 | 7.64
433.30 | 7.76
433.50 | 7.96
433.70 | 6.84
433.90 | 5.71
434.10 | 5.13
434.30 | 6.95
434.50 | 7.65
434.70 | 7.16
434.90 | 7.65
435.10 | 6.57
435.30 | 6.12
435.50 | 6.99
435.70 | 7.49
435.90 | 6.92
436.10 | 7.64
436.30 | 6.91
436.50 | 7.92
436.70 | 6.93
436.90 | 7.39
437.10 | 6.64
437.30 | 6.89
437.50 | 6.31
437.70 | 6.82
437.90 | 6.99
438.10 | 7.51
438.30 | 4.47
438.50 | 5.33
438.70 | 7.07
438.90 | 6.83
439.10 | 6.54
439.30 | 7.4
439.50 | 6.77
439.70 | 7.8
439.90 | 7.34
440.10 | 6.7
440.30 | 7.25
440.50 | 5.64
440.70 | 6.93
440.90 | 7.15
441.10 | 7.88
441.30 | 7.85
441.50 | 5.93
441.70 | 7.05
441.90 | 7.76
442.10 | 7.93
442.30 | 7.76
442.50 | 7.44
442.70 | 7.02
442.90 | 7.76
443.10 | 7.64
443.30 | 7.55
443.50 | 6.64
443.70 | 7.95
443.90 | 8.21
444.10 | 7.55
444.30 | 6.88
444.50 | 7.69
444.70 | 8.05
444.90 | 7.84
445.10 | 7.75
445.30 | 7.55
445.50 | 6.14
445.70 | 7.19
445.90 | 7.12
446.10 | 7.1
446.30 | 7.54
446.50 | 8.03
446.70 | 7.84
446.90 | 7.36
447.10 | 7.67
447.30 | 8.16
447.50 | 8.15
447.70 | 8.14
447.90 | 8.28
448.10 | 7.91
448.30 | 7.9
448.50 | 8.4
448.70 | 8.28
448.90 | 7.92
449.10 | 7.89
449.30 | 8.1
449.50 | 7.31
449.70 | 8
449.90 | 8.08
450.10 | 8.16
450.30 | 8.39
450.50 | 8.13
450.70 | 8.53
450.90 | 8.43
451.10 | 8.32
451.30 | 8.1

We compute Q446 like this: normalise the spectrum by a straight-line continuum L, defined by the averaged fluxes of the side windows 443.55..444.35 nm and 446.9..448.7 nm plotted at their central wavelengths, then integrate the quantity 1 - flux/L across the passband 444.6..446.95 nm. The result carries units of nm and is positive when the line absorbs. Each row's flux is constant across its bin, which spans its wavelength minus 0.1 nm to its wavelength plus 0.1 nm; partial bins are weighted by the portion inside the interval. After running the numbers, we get 0.11 nm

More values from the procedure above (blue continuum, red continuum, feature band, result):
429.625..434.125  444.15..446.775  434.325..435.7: -0.16 nm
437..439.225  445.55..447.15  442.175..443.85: -0.11 nm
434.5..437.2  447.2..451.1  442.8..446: 0.12 nm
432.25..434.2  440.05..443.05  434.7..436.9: -0.12 nm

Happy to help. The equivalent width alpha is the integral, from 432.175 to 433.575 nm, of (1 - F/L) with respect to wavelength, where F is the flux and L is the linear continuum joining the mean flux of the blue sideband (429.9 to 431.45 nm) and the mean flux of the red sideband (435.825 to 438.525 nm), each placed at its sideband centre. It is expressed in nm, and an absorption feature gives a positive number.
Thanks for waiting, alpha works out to -0.36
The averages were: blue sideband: 4.69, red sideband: 6.8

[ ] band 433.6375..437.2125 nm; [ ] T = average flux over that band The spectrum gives 6.92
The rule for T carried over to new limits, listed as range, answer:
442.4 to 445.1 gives 7.56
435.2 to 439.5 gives 6.81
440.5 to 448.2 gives 7.51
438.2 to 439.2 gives 6.05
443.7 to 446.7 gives 7.5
